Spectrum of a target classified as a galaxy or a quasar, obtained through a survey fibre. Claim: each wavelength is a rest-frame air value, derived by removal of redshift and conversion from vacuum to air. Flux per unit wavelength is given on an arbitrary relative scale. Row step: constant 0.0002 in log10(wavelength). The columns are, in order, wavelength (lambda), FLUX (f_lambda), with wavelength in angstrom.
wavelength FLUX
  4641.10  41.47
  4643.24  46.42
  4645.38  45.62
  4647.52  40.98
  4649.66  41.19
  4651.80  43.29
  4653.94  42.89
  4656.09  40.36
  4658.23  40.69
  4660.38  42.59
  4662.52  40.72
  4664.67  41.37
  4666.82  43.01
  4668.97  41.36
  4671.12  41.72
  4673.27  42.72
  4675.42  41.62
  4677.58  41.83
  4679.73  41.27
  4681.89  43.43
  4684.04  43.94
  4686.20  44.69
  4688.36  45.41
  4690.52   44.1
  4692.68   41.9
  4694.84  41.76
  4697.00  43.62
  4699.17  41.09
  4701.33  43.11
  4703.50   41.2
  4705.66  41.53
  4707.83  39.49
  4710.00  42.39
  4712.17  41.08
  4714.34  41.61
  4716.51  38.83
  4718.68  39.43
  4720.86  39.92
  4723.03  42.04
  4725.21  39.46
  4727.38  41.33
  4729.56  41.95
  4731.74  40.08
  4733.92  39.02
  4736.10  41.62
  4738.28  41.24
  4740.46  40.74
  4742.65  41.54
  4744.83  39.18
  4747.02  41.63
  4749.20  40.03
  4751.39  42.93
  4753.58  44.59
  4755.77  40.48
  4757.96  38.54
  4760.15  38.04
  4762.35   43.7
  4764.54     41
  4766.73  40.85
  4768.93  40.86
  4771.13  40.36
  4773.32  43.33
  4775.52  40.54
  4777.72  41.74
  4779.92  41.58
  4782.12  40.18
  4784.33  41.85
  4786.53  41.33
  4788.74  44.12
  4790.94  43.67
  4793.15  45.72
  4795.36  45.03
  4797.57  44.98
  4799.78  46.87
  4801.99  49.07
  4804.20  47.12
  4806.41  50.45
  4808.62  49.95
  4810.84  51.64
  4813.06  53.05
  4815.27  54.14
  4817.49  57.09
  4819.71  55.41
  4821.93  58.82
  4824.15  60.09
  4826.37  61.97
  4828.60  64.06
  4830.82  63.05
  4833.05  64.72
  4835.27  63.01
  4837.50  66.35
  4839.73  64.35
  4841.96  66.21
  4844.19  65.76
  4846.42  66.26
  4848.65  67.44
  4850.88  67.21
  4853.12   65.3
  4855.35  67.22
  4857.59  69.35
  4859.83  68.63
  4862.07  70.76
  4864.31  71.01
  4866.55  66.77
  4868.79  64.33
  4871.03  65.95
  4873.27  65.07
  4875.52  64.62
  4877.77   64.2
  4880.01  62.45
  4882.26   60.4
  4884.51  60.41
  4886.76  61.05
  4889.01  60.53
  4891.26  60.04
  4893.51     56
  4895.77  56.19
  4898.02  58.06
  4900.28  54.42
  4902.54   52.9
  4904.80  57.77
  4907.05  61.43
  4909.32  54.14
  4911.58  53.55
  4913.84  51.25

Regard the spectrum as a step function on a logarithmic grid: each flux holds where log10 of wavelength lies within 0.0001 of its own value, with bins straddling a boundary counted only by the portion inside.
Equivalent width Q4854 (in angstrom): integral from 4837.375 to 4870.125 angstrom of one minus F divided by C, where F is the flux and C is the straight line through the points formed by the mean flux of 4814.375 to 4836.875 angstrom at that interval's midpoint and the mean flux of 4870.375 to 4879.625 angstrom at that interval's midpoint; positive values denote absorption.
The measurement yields -2.2 angstrom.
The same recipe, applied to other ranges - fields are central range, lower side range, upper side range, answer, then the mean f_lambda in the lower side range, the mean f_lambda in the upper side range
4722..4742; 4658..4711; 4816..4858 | 3.3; 42.3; 63.7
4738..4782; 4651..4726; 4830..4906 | 8.1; 41.9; 63.5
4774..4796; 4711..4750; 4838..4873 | 4.1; 40.6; 67.1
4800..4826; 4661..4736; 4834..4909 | 1.2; 41.7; 63.3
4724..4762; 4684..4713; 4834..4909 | 5.6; 42.5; 63.3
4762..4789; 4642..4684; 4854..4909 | 5.7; 42.3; 62.4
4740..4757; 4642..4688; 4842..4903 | 3.2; 42.5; 63.6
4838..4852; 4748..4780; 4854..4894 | -1.9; 41.2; 64.5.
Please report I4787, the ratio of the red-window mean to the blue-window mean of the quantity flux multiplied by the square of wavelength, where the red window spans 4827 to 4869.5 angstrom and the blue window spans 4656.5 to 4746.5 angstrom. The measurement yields 1.70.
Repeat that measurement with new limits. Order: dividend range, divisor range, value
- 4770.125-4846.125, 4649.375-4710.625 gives 1.31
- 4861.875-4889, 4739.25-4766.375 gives 1.65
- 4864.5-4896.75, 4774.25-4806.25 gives 1.47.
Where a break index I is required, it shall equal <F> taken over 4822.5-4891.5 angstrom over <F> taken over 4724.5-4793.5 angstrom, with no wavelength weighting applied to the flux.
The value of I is 1.57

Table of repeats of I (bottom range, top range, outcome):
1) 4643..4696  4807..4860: 1.46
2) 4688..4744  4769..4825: 1.15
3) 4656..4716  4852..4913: 1.47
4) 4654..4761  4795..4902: 1.46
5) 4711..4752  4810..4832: 1.43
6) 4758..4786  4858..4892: 1.57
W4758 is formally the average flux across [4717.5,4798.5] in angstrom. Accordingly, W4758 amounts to 41.5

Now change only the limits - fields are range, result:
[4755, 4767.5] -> 40.4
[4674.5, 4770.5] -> 41.4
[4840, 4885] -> 66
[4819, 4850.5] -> 63.6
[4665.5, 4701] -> 42.7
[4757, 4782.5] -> 40.9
